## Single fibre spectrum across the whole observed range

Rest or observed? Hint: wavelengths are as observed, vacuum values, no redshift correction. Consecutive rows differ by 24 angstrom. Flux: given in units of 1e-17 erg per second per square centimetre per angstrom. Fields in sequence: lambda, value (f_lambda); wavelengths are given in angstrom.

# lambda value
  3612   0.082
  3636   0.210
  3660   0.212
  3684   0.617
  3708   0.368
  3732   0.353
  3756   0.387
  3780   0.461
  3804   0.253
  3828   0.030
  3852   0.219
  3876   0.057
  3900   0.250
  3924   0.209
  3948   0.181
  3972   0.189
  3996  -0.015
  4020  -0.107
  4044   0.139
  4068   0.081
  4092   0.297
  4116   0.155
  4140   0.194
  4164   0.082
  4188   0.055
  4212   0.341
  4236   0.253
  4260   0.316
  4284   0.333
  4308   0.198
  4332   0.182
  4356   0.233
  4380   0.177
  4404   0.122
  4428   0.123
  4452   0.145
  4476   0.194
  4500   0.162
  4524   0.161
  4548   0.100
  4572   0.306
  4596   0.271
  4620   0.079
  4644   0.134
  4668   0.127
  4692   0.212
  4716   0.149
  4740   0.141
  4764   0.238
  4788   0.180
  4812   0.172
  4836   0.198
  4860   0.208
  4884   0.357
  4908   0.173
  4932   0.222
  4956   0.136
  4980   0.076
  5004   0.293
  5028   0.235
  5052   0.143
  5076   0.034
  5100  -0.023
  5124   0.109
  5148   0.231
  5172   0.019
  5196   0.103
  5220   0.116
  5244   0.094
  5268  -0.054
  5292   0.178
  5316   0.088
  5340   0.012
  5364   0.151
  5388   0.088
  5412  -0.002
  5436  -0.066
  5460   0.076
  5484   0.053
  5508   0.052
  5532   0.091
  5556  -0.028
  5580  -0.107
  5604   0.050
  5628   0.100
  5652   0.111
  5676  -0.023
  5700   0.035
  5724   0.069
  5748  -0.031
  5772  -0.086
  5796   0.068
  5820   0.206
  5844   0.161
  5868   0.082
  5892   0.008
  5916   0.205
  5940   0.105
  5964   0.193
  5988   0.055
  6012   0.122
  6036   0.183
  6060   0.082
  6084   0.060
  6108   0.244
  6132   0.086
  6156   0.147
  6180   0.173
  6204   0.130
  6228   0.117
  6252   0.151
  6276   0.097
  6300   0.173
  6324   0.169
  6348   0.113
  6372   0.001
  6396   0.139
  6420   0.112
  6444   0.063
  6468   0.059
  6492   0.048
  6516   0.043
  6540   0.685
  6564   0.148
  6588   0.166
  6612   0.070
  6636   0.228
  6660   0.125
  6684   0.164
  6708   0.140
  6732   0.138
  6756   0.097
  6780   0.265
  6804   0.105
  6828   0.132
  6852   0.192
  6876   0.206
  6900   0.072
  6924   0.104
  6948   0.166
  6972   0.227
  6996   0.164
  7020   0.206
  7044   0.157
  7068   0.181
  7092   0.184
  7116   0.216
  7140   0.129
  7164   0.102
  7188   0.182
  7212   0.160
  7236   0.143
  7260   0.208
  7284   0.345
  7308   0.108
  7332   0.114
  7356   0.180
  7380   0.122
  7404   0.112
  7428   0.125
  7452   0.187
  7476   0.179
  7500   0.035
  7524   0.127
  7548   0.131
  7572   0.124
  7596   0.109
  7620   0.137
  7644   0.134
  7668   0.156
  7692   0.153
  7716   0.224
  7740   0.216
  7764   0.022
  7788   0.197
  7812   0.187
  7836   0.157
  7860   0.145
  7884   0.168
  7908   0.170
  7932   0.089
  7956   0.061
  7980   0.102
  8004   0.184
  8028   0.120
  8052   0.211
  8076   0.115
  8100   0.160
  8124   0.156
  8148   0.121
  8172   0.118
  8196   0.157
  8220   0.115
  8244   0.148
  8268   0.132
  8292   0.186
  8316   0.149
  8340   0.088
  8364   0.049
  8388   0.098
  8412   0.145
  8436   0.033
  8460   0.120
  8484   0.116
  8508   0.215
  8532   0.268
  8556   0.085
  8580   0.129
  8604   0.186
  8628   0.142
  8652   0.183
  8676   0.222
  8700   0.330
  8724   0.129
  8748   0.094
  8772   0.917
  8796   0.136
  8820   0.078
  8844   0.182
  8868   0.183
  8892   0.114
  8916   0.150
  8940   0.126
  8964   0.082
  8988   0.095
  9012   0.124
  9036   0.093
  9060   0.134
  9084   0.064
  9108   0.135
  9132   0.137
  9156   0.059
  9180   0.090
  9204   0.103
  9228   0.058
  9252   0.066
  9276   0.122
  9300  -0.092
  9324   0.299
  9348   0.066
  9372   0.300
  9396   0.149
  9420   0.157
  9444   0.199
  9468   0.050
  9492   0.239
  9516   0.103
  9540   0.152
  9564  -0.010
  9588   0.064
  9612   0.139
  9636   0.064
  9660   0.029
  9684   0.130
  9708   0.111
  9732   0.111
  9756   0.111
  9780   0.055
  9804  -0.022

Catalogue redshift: 0.75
